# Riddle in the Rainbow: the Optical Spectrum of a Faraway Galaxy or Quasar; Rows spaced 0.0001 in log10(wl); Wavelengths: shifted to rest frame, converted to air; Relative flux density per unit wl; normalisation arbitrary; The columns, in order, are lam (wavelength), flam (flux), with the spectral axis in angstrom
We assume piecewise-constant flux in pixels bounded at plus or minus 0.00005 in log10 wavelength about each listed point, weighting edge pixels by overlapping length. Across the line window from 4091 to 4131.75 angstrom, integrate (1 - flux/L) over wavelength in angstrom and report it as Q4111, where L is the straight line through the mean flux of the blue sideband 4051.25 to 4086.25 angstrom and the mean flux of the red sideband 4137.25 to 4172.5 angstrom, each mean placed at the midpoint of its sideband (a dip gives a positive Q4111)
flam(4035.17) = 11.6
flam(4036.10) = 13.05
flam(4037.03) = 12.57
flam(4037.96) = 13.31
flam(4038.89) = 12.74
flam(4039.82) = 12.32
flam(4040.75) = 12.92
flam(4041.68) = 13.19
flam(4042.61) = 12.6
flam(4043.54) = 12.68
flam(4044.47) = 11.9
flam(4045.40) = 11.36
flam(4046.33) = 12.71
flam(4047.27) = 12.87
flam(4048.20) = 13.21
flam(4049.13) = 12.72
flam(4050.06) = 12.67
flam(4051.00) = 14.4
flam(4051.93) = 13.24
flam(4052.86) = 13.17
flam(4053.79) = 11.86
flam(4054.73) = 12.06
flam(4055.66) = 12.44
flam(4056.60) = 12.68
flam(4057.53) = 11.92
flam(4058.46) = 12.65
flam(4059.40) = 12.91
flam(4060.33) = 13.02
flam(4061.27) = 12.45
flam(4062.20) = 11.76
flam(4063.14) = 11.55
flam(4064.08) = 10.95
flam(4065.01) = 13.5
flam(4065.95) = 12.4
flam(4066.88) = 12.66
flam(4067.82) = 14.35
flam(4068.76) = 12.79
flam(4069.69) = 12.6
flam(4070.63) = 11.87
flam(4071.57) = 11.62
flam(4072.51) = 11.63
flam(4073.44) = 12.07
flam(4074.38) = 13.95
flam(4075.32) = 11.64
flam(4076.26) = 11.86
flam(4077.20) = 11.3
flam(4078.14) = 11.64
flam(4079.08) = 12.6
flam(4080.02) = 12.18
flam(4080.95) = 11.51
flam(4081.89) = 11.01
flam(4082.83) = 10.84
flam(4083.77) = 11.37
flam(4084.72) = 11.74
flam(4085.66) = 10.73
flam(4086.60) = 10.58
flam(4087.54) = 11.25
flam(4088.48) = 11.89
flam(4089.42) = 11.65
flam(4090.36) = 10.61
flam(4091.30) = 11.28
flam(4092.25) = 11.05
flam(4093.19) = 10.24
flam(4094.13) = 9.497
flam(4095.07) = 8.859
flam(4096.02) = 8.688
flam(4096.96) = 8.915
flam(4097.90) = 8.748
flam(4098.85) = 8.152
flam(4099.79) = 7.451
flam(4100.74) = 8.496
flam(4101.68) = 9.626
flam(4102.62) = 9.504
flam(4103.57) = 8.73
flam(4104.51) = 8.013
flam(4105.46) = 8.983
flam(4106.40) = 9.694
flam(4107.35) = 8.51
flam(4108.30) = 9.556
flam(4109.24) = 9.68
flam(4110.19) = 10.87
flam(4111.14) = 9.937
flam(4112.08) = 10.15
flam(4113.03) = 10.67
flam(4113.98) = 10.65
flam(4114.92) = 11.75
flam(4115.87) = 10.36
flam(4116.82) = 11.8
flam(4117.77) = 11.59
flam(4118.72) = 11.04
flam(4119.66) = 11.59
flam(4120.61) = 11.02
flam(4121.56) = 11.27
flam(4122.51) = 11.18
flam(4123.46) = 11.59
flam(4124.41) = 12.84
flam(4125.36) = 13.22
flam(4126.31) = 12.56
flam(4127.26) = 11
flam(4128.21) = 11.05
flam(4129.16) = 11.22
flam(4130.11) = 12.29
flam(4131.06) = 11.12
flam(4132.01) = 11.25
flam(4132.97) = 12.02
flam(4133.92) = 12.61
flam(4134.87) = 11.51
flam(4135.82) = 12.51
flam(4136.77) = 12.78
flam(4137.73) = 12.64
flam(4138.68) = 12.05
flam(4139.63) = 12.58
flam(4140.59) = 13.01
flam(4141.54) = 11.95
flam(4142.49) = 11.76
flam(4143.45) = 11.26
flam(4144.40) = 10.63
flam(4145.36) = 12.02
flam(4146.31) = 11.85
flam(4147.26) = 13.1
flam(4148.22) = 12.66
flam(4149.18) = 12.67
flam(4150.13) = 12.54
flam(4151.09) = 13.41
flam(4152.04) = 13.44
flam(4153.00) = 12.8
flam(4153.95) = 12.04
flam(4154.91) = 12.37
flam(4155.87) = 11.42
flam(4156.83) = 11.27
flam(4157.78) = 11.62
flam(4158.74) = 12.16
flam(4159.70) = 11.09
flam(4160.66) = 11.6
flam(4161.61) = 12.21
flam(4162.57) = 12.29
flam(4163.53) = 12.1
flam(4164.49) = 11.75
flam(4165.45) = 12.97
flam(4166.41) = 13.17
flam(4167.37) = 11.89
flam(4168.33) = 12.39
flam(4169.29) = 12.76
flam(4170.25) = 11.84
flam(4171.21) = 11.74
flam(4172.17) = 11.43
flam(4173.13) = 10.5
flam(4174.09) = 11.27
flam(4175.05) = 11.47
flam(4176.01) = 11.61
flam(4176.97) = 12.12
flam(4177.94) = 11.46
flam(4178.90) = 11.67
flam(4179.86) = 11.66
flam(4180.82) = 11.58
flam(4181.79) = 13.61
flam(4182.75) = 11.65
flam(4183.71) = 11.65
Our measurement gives 6.2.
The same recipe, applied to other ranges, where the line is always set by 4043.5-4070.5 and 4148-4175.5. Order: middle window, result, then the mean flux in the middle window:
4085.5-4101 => 3.16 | 9.89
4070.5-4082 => 0.51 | 11.9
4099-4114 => 3.66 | 9.34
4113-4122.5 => 0.85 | 11.2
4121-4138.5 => 0.46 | 11.9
